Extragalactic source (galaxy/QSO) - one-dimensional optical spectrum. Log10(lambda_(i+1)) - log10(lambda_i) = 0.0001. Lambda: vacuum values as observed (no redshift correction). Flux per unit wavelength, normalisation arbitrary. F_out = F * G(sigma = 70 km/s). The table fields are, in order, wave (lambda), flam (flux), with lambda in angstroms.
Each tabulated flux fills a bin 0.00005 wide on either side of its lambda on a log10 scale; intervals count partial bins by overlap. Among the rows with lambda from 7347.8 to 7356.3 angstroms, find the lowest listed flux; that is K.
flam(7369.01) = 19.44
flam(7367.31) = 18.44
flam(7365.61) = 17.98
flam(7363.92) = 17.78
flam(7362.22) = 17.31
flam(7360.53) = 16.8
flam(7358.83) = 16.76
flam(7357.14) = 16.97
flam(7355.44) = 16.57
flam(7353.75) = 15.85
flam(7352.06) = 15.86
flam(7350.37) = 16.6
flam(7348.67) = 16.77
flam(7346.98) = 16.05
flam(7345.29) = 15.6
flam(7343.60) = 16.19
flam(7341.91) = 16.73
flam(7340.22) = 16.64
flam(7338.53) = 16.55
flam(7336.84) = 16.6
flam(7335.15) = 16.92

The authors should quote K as 15.85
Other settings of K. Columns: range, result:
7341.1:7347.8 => 15.6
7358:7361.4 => 16.76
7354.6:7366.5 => 16.57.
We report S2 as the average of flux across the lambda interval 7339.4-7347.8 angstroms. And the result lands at 16.2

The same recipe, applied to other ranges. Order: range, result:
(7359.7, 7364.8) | 17.3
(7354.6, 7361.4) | 16.8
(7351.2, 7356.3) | 16.1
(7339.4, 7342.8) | 16.7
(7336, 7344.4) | 16.5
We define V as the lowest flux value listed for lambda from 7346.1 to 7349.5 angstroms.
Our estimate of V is 16.05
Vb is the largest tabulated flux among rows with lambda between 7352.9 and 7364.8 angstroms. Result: 17.78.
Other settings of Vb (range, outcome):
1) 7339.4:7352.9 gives 16.77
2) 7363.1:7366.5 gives 17.98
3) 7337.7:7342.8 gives 16.73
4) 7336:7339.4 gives 16.6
